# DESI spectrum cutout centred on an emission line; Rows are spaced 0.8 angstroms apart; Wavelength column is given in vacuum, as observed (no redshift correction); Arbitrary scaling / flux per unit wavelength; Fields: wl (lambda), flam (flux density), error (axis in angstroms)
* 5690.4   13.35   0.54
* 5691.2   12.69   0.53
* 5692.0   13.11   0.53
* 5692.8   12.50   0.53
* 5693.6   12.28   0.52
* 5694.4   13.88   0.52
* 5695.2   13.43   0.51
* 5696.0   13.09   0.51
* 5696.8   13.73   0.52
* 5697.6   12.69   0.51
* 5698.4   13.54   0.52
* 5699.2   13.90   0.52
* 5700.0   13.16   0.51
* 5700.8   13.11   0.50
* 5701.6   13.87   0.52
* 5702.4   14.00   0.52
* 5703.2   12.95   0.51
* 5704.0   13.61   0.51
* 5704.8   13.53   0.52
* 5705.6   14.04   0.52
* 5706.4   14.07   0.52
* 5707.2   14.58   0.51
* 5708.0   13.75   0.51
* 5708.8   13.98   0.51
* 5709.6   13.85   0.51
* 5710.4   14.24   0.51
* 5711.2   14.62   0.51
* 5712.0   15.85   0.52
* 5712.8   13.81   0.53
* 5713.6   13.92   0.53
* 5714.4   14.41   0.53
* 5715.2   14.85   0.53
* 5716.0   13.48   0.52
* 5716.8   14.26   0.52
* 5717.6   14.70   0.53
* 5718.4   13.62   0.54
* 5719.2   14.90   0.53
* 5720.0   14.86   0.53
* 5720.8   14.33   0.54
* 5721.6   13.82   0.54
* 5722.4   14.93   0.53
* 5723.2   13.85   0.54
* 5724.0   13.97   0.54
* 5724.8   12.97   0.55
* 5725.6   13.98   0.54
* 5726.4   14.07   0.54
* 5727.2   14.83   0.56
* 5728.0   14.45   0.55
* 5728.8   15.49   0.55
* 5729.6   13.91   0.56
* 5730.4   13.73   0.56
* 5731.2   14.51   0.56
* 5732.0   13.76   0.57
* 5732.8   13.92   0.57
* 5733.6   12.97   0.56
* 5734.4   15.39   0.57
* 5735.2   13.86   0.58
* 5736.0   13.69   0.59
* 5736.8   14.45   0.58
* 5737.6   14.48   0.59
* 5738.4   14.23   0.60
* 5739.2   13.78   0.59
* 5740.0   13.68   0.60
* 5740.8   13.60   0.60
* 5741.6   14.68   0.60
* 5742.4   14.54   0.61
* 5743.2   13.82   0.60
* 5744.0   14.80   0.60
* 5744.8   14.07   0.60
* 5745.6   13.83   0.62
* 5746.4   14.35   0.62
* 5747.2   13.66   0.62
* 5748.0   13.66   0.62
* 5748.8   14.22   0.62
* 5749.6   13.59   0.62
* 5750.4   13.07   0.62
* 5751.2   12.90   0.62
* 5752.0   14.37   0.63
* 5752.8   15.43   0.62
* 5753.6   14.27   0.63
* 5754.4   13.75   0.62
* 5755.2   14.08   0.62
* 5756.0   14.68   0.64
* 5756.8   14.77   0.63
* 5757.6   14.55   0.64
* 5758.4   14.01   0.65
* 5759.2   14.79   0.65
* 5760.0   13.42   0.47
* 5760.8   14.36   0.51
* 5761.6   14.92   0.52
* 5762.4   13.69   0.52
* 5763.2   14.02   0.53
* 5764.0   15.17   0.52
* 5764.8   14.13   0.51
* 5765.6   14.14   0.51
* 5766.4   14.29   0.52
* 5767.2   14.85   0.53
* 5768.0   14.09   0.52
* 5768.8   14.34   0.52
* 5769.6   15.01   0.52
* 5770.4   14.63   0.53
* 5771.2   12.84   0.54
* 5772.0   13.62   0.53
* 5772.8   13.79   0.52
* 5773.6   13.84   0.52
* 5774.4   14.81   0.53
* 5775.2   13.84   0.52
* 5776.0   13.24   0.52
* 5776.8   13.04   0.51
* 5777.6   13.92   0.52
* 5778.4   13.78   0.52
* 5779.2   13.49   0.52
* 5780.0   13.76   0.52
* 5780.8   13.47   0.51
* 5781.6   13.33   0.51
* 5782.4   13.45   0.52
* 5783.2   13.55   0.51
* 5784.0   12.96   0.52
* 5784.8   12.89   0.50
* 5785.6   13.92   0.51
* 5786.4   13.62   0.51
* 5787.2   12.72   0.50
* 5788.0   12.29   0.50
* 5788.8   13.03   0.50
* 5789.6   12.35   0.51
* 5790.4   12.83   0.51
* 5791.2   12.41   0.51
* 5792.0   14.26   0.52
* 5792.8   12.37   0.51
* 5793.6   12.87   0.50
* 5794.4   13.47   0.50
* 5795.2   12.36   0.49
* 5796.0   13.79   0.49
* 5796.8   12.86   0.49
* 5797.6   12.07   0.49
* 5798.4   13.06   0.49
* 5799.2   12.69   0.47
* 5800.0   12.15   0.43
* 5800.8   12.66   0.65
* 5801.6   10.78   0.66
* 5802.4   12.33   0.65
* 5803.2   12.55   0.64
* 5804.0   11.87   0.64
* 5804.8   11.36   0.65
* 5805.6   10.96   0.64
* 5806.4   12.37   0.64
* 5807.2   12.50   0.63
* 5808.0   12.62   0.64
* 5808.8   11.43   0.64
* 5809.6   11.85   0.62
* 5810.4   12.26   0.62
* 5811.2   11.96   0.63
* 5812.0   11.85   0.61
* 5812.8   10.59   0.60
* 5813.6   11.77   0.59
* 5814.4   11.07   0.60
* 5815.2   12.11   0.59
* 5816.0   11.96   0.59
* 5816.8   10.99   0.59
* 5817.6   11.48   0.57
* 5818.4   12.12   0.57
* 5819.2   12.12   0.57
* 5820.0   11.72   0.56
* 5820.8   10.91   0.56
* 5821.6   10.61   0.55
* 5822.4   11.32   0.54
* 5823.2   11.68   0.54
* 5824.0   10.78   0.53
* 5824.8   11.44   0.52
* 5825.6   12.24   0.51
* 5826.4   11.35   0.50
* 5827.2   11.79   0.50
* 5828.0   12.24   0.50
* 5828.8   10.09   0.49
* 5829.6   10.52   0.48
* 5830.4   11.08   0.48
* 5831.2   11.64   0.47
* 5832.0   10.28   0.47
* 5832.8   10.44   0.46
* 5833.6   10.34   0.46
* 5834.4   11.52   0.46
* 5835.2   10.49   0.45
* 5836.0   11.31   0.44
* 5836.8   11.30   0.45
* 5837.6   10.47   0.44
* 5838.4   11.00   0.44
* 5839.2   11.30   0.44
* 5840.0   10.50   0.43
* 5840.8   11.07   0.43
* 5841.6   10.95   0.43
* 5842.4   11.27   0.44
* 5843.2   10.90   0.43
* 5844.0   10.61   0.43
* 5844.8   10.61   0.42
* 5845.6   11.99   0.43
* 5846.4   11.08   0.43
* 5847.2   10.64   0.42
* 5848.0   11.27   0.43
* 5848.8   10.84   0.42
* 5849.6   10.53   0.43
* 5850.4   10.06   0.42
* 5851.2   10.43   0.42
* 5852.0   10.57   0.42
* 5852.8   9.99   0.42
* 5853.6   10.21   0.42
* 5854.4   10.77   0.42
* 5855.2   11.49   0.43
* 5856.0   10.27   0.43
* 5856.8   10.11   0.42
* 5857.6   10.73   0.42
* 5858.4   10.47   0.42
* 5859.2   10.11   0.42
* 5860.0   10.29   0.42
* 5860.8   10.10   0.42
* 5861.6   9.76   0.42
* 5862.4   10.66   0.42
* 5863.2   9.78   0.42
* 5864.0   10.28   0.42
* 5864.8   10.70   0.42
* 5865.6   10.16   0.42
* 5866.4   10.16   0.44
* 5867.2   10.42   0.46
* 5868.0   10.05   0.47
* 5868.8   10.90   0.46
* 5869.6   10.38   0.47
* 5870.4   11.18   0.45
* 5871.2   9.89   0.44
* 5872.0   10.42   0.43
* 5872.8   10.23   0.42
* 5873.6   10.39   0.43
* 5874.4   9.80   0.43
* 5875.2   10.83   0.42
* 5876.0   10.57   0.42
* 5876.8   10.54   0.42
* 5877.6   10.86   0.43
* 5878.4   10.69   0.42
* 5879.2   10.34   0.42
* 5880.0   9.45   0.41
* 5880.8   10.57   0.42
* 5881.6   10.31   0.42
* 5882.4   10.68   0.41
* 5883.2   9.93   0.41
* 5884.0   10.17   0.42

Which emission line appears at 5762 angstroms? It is C III]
